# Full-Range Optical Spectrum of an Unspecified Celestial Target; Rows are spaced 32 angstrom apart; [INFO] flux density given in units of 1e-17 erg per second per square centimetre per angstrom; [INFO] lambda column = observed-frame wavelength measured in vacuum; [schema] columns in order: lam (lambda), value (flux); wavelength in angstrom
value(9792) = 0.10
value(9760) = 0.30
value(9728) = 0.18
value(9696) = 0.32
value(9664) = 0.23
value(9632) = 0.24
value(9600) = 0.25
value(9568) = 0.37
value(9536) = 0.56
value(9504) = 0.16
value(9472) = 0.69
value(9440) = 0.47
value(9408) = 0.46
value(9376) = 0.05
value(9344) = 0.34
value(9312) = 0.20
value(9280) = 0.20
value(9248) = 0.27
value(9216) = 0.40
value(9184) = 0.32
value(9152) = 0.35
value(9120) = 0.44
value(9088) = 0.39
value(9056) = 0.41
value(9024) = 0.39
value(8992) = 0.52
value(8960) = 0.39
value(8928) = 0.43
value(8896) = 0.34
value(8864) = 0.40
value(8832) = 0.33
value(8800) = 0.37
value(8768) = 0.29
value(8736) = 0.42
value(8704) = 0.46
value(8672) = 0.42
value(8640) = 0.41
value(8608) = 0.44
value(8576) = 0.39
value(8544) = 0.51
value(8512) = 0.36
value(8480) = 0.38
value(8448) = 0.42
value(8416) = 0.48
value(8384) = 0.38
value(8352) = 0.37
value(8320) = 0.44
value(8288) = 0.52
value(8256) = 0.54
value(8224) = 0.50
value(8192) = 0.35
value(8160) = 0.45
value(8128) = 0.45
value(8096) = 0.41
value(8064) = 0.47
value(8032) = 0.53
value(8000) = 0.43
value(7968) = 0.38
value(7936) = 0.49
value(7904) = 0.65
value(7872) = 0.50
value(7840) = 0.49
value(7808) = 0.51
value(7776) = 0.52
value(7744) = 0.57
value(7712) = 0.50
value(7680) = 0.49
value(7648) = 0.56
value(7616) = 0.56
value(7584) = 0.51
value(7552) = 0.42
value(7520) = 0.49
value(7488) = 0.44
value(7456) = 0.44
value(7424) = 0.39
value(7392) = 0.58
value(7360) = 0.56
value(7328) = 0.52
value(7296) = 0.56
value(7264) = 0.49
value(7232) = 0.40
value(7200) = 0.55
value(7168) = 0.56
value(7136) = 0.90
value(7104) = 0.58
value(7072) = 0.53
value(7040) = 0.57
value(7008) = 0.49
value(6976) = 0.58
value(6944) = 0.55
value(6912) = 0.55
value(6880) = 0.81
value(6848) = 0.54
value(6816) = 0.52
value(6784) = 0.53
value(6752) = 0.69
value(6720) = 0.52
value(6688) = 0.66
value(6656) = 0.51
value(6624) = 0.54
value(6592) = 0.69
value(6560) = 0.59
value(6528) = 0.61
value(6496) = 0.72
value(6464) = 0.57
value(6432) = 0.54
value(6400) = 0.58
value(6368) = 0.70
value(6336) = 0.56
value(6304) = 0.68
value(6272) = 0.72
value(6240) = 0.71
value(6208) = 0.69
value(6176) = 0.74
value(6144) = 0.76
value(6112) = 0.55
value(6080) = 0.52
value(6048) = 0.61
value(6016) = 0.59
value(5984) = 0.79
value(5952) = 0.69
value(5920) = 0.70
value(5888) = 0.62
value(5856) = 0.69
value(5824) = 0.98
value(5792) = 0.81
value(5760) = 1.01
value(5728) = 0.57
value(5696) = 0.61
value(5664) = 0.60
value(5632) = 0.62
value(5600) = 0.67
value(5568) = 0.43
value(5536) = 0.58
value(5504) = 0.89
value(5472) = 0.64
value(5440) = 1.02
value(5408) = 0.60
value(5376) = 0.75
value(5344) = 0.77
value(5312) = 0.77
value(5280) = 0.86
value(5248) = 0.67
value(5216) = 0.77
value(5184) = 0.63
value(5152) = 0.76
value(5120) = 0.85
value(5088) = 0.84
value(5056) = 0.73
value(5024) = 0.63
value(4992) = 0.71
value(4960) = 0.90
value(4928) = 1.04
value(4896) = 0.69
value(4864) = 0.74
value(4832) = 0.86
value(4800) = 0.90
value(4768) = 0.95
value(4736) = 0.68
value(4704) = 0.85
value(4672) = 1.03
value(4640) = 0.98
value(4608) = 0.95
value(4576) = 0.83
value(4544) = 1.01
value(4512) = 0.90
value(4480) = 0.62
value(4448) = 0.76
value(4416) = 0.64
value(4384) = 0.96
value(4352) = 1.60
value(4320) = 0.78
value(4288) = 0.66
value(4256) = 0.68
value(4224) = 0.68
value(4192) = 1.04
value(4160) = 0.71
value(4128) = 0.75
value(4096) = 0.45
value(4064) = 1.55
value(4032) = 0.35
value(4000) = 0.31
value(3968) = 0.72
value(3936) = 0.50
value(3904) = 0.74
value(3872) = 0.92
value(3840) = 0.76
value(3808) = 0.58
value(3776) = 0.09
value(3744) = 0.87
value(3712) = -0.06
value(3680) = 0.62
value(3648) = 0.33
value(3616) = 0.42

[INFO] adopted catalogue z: 0.087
